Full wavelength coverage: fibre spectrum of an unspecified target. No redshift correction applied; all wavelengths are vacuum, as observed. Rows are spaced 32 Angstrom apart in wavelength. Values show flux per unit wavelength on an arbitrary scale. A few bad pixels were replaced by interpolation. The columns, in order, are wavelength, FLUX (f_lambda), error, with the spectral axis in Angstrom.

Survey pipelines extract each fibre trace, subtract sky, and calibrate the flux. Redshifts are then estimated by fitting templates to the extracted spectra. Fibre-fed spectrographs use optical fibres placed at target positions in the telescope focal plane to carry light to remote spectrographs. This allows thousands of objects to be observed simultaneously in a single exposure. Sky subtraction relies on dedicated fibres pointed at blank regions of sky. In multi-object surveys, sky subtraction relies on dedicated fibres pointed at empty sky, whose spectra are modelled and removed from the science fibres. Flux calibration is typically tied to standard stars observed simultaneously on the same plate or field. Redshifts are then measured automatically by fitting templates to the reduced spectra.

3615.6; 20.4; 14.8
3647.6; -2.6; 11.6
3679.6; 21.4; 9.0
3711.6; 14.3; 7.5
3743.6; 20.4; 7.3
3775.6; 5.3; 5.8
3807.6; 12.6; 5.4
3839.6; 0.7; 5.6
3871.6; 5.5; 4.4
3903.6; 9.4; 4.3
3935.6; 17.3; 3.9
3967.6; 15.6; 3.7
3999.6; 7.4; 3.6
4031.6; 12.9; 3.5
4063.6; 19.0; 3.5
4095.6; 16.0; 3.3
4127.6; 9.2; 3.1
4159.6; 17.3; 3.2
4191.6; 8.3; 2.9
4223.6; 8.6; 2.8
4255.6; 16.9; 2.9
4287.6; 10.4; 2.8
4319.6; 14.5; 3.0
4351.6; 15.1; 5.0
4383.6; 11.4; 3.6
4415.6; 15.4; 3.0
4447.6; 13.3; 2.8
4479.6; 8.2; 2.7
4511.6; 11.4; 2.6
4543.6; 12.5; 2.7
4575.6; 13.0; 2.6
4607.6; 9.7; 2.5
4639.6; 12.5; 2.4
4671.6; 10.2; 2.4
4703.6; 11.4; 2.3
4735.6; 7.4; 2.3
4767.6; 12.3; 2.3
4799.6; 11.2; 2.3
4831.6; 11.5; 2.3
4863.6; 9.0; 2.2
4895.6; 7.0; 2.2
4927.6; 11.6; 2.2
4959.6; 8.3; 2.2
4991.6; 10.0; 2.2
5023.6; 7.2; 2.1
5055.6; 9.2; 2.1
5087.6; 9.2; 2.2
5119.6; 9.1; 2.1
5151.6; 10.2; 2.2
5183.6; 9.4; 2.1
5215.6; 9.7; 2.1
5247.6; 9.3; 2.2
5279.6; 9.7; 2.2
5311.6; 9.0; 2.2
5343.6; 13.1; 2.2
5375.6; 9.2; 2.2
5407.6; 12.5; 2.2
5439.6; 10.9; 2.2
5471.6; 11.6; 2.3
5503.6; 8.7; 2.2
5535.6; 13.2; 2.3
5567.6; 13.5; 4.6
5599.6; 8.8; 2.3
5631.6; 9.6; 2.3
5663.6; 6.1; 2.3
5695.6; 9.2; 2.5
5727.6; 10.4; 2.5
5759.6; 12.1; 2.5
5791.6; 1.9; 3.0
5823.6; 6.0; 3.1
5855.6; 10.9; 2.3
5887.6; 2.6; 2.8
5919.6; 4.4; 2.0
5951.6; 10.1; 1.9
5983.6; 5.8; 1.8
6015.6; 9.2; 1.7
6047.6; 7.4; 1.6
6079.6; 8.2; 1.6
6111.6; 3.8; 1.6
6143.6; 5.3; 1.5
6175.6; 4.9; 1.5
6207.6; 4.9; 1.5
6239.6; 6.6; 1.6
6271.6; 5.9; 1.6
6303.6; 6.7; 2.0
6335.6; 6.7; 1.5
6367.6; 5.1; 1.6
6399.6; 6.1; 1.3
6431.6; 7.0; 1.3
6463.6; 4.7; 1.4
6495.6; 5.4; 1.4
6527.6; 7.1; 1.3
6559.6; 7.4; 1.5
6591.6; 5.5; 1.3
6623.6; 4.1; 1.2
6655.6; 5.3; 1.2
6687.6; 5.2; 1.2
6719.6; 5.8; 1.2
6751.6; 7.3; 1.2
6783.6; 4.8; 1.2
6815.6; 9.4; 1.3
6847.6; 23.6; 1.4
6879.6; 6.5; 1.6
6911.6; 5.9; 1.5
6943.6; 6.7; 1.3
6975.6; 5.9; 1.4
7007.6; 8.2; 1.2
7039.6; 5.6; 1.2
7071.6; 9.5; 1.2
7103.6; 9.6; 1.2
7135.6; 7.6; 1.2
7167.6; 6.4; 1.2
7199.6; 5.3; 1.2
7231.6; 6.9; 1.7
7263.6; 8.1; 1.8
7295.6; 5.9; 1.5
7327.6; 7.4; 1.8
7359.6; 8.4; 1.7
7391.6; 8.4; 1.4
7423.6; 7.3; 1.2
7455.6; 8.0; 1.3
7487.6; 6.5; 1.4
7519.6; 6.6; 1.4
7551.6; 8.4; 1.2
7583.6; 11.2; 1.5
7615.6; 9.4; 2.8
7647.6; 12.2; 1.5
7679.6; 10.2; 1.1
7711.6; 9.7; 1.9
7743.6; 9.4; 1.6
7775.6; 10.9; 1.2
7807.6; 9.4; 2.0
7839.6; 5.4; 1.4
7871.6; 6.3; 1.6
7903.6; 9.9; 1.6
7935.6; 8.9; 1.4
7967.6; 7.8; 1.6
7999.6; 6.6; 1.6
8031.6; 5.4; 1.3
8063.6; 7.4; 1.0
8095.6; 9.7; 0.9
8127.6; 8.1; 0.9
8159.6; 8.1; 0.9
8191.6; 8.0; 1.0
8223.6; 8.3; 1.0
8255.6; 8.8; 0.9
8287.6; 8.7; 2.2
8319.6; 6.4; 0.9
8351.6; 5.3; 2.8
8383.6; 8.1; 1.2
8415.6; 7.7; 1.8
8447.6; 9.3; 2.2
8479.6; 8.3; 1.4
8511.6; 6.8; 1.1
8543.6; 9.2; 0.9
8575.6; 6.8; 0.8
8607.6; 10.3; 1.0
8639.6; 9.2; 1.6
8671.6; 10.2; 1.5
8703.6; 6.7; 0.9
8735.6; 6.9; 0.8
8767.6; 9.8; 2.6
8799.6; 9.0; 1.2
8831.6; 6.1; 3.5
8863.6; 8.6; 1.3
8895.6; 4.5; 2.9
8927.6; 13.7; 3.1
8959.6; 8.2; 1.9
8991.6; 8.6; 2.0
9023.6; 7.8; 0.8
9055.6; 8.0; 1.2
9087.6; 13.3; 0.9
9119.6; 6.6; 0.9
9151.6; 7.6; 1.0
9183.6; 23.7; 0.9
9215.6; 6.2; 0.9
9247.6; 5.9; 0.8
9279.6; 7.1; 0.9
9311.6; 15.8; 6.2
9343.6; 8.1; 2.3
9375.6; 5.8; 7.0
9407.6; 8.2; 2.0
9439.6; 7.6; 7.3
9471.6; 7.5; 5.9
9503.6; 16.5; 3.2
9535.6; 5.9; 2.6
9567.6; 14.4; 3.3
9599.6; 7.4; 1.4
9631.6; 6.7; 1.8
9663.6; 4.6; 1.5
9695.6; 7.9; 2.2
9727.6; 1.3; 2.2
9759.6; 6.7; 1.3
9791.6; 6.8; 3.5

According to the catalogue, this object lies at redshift 0.83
